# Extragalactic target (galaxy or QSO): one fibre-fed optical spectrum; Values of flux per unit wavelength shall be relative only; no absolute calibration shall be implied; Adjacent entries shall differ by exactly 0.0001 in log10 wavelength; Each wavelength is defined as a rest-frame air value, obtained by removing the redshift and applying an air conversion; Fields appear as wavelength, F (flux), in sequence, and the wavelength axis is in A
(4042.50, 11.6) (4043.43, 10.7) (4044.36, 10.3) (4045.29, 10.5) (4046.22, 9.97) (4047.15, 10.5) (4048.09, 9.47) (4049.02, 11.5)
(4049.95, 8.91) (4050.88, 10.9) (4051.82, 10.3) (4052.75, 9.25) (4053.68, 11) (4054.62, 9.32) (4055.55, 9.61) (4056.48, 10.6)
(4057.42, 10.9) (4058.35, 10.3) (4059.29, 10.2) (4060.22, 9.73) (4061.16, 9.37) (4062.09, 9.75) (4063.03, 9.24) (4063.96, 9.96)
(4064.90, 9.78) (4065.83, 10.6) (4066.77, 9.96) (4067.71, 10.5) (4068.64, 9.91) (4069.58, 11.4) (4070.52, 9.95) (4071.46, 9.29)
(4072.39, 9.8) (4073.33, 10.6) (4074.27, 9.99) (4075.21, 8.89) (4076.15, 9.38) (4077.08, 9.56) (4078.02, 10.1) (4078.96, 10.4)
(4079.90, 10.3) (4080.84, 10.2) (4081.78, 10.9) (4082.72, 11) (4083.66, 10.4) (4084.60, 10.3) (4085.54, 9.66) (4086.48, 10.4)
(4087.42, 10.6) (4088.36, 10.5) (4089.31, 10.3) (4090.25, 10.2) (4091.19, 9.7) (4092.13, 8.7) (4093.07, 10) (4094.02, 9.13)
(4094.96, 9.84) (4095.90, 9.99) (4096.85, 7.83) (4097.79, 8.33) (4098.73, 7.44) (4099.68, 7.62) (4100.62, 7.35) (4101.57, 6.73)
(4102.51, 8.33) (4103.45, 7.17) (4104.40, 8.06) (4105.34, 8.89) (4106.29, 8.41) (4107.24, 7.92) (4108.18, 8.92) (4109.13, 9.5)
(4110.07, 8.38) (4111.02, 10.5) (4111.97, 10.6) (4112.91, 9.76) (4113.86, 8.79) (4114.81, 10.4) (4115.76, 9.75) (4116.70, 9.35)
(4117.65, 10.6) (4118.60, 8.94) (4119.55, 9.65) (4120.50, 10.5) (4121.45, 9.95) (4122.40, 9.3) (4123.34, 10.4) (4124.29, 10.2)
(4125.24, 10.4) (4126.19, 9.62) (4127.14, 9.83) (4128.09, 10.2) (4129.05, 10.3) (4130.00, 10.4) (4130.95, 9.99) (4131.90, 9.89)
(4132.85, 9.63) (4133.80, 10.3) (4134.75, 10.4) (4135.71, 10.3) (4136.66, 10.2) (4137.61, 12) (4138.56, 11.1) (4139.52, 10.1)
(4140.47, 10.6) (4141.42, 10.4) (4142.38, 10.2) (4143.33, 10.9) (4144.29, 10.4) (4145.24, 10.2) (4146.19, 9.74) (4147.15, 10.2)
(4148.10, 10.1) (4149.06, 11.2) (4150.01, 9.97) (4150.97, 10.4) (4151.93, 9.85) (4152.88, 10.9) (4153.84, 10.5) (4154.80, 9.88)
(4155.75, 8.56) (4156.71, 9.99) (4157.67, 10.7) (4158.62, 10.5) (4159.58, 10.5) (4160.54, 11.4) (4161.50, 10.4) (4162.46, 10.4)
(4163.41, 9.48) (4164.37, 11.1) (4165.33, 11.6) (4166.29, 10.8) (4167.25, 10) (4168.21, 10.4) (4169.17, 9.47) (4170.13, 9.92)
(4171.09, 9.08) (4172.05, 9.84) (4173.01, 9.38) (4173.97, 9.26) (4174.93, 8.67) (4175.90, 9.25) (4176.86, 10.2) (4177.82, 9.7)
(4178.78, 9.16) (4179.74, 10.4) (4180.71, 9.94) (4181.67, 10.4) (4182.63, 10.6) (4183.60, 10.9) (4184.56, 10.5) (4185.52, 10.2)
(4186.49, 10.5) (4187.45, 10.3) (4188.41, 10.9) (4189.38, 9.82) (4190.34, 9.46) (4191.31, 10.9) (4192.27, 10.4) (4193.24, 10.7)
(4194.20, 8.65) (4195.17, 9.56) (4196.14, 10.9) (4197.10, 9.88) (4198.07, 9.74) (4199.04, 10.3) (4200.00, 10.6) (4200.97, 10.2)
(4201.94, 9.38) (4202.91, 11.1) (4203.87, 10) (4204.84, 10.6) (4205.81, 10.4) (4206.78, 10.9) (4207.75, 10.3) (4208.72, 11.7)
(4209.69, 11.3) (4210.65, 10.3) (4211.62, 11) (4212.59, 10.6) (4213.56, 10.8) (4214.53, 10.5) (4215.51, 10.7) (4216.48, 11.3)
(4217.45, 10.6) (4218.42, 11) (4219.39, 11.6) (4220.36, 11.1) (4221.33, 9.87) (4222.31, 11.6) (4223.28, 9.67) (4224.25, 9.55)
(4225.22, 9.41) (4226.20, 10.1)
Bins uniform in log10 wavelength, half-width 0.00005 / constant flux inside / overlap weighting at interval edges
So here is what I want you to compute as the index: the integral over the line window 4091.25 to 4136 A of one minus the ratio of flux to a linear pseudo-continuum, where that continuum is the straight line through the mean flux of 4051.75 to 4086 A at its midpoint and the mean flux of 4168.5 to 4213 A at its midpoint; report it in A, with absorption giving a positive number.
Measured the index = 3.4 A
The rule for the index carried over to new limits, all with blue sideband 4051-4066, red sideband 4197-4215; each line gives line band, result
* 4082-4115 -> 3.09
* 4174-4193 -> 0.62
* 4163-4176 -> 0.62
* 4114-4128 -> 0.44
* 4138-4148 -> -0.09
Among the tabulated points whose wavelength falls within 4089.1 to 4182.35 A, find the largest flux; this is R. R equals 12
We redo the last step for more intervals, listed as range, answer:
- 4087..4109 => 10.6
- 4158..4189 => 11.6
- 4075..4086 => 11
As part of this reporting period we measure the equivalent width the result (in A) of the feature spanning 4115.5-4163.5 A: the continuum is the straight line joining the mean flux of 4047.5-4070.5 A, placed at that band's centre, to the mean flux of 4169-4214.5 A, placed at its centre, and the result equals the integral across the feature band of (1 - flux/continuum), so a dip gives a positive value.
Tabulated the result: -0.3 A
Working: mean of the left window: 10.1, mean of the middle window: 10.2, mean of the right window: 10.2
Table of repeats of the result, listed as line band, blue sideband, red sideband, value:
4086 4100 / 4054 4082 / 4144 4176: 0.91 A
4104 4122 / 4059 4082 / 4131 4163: 1.36 A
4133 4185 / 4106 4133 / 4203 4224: -0.34 A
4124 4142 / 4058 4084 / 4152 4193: -0.35 A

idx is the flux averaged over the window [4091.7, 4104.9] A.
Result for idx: 8.32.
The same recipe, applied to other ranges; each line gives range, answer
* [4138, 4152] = 10.4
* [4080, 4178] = 9.83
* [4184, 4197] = 10.2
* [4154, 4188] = 10.1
